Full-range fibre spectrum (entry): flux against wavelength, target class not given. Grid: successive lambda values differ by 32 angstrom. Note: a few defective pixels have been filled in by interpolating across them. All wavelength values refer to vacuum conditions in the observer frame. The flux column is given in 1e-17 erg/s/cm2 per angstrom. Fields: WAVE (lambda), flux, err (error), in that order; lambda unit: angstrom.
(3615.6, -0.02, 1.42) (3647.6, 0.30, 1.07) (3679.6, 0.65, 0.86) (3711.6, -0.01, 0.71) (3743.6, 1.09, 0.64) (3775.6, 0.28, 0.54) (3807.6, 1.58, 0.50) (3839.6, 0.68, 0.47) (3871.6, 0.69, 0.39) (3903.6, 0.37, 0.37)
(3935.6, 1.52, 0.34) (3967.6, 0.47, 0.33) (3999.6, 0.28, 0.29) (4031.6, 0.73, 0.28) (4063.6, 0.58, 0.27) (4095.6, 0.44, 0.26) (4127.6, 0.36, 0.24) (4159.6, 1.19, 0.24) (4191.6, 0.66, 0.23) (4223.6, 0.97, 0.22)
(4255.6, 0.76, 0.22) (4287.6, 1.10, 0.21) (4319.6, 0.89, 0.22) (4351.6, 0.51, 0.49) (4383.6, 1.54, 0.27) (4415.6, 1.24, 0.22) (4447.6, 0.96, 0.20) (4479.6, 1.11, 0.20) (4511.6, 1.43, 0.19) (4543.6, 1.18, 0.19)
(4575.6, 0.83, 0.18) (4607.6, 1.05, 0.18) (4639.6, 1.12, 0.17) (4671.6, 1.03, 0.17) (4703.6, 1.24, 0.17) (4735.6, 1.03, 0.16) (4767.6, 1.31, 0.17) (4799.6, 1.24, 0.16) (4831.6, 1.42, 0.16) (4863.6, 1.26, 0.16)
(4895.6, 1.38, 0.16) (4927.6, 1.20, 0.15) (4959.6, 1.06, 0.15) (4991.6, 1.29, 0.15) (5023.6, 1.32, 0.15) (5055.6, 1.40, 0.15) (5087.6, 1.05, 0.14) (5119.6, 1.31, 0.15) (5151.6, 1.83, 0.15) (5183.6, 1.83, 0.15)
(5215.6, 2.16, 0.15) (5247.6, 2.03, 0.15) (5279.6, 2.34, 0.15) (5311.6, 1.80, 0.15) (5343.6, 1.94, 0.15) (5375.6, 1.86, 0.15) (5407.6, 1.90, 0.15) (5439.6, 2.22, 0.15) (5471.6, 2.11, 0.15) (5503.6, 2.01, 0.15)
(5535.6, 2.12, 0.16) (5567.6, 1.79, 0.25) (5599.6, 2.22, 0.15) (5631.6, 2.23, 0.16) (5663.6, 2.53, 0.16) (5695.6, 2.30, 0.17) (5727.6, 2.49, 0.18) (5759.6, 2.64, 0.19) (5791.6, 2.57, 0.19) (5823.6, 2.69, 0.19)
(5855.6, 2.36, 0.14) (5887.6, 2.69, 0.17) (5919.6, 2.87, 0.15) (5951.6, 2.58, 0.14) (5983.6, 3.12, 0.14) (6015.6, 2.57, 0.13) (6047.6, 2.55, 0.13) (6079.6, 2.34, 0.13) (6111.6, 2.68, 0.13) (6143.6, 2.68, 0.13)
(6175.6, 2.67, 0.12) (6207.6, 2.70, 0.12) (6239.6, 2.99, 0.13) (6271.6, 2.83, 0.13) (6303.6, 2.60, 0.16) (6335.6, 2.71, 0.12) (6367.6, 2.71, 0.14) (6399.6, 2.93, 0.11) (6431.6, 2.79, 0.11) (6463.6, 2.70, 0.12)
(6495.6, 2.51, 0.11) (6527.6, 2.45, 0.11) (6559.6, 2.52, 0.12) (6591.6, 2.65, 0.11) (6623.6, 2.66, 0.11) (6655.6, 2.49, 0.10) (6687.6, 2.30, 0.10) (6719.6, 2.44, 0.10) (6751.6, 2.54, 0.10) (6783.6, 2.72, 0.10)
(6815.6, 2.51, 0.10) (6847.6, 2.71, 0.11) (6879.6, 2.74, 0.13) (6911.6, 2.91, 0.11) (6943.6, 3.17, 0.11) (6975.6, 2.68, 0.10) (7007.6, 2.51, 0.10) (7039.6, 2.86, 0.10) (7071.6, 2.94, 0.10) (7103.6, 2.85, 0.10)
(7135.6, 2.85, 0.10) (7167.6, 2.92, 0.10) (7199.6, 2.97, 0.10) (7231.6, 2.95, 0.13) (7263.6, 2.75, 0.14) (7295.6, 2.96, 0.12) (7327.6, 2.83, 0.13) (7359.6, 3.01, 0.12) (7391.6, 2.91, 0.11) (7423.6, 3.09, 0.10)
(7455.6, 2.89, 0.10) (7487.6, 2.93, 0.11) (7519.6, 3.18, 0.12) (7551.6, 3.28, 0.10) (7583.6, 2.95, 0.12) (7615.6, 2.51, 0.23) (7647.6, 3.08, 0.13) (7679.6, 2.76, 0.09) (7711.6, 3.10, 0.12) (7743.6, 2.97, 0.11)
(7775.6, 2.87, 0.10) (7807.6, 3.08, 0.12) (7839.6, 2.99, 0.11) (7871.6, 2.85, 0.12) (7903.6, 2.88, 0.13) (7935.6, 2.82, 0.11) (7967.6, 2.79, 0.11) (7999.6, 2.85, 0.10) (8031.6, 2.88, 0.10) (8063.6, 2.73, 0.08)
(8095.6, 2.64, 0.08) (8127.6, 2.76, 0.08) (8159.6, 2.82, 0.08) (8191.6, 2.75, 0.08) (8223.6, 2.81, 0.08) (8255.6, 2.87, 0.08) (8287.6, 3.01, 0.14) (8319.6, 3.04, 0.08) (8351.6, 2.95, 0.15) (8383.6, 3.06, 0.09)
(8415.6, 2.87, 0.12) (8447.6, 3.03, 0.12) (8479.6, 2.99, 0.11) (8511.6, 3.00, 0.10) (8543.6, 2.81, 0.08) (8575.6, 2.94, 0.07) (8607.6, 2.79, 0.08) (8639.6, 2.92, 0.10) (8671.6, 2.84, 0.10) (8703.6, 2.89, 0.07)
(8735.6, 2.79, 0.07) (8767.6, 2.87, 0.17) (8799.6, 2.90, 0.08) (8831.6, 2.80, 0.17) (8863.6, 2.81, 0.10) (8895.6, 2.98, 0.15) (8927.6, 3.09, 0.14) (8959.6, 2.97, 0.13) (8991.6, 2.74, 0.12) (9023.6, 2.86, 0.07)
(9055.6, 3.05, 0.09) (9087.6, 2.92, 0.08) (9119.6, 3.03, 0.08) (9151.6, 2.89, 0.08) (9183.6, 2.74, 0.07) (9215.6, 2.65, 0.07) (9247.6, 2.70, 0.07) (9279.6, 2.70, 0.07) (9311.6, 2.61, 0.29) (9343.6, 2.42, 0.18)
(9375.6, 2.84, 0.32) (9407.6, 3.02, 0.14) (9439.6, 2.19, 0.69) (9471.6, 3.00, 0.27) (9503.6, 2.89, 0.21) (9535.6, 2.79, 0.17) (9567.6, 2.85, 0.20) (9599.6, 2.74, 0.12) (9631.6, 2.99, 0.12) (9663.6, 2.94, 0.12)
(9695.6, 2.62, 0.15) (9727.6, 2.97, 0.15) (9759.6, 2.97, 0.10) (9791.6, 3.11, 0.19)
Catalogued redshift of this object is 0.294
